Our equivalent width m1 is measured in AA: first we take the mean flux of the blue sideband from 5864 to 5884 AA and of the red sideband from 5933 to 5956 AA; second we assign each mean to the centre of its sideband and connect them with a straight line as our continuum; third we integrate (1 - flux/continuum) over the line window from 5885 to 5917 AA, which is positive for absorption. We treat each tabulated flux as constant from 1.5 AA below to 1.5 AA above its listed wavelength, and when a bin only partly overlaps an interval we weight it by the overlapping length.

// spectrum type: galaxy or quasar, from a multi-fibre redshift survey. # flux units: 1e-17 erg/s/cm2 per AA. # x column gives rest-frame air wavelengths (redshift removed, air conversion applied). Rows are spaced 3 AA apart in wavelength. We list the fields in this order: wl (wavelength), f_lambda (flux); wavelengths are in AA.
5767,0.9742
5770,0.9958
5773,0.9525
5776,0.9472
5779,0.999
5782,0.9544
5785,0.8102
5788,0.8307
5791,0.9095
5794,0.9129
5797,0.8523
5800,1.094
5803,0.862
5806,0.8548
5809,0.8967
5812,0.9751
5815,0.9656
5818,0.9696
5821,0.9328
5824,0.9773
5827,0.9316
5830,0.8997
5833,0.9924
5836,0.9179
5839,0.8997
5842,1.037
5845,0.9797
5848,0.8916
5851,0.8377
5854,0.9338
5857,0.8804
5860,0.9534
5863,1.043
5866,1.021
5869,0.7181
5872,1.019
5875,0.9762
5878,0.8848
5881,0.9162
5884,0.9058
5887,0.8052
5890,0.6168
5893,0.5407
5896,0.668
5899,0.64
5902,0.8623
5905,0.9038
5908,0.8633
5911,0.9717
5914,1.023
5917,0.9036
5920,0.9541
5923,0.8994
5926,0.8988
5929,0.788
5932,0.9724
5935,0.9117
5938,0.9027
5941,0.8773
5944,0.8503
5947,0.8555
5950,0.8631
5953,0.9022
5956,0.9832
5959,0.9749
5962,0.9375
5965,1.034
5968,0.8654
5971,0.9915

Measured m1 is 4.0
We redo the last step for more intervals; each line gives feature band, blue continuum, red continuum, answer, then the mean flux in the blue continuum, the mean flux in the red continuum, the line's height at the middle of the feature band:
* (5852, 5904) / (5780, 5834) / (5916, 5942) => 3.67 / 0.923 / 0.901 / 0.911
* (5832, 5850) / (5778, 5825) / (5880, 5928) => -1.21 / 0.923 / 0.834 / 0.889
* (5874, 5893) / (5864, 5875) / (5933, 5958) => 2.12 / 0.933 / 0.896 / 0.926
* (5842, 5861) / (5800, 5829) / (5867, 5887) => -0.14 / 0.937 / 0.899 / 0.915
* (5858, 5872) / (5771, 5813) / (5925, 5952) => -0.65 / 0.918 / 0.88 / 0.899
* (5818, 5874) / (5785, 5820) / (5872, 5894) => -4.56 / 0.916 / 0.827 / 0.868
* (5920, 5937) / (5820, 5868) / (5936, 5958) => 0.05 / 0.943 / 0.893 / 0.902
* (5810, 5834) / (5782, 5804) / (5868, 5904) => -2.34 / 0.901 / 0.799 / 0.869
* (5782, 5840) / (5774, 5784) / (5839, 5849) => 2.37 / 0.958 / 0.963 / 0.961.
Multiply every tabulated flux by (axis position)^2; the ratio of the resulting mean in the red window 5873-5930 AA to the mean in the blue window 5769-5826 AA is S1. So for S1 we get 0.9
